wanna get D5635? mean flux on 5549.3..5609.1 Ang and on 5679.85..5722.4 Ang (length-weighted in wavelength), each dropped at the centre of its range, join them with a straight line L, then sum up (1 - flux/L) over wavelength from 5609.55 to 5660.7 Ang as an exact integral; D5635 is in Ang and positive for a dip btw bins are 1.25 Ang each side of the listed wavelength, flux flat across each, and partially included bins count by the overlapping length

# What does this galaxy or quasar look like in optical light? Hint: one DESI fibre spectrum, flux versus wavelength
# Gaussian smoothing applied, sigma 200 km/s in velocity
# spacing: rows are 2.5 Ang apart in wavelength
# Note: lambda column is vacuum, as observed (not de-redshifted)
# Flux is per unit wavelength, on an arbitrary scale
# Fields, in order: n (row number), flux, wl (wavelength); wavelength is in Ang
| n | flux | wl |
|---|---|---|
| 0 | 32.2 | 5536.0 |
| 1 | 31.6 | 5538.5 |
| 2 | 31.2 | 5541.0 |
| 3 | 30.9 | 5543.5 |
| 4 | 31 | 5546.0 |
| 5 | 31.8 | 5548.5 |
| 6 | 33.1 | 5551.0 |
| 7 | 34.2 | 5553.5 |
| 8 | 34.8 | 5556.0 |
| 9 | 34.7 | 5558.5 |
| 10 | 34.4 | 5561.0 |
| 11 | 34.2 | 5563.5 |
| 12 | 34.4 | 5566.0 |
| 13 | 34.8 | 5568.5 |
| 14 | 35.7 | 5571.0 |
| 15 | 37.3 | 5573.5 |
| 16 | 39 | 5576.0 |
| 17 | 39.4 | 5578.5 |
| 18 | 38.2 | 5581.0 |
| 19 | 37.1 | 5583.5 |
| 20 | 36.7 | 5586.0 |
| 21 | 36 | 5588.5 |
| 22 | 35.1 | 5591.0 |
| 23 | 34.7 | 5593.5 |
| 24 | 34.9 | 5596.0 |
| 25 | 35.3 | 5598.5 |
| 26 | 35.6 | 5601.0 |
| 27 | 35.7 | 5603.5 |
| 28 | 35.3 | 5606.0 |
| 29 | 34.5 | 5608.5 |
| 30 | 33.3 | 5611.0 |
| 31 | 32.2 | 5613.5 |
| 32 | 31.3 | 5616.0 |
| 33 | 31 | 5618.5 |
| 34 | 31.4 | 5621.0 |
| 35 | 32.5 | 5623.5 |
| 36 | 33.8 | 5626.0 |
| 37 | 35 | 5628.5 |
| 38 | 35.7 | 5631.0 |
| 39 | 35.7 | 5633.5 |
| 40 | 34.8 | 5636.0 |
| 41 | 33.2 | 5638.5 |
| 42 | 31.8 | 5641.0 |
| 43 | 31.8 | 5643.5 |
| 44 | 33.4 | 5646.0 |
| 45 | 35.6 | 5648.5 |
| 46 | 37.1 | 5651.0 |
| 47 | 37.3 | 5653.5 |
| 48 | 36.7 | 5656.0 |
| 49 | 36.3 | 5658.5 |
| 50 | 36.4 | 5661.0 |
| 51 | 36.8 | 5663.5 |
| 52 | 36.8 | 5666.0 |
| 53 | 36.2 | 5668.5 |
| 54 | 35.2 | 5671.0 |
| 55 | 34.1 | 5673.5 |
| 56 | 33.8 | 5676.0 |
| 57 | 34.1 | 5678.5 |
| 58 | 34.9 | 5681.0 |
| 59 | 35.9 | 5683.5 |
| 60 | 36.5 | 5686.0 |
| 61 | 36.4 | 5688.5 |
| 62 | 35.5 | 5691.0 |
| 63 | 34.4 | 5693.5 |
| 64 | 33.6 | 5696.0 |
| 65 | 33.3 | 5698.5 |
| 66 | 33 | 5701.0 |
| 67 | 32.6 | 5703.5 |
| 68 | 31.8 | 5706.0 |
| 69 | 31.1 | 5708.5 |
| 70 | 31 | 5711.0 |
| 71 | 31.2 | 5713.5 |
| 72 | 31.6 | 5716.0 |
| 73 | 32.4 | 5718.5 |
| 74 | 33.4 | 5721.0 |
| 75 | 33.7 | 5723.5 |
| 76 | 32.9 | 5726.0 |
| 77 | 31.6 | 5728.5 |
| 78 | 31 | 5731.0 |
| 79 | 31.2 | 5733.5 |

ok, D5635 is 0.8 Ang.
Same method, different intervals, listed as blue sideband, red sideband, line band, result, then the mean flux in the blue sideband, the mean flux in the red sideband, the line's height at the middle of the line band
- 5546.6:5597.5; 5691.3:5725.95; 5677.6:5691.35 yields -1.02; 35.5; 32.6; 33.1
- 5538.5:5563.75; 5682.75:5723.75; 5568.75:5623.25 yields -3.51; 32.9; 33.3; 33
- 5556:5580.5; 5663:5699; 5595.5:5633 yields 1.90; 36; 35.2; 35.7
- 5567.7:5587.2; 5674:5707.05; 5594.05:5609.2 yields 0.61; 37.3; 34.3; 36.7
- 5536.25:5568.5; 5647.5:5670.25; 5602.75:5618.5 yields 0.69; 33.1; 36.6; 35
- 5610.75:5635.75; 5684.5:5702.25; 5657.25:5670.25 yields -0.90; 33.2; 34.7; 34.1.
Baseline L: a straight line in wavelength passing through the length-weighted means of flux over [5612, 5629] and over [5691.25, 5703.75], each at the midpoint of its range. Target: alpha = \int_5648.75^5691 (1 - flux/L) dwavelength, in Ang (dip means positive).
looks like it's -3.5 Ang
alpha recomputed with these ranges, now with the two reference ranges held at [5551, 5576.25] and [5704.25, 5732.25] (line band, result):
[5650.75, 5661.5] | -1.1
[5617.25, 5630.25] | 0.4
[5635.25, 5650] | 0.0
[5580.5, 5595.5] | -0.7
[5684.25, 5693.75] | -1.0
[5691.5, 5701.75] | -0.4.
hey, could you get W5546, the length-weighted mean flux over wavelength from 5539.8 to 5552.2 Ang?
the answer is 31.6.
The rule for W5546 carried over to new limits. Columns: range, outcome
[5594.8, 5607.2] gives 35.4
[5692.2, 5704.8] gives 33.4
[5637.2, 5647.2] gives 32.6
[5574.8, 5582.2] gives 38.9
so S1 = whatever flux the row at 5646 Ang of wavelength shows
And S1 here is 33.4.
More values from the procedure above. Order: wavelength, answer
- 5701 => 33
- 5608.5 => 34.5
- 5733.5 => 31.2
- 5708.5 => 31.1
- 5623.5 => 32.5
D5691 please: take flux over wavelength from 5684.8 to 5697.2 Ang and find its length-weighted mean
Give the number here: 35.3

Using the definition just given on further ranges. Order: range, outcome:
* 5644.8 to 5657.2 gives 36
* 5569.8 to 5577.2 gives 37.3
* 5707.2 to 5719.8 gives 31.5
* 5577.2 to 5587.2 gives 37.9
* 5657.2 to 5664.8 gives 36.5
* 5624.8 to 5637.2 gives 35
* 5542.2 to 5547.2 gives 31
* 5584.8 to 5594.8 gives 35.6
